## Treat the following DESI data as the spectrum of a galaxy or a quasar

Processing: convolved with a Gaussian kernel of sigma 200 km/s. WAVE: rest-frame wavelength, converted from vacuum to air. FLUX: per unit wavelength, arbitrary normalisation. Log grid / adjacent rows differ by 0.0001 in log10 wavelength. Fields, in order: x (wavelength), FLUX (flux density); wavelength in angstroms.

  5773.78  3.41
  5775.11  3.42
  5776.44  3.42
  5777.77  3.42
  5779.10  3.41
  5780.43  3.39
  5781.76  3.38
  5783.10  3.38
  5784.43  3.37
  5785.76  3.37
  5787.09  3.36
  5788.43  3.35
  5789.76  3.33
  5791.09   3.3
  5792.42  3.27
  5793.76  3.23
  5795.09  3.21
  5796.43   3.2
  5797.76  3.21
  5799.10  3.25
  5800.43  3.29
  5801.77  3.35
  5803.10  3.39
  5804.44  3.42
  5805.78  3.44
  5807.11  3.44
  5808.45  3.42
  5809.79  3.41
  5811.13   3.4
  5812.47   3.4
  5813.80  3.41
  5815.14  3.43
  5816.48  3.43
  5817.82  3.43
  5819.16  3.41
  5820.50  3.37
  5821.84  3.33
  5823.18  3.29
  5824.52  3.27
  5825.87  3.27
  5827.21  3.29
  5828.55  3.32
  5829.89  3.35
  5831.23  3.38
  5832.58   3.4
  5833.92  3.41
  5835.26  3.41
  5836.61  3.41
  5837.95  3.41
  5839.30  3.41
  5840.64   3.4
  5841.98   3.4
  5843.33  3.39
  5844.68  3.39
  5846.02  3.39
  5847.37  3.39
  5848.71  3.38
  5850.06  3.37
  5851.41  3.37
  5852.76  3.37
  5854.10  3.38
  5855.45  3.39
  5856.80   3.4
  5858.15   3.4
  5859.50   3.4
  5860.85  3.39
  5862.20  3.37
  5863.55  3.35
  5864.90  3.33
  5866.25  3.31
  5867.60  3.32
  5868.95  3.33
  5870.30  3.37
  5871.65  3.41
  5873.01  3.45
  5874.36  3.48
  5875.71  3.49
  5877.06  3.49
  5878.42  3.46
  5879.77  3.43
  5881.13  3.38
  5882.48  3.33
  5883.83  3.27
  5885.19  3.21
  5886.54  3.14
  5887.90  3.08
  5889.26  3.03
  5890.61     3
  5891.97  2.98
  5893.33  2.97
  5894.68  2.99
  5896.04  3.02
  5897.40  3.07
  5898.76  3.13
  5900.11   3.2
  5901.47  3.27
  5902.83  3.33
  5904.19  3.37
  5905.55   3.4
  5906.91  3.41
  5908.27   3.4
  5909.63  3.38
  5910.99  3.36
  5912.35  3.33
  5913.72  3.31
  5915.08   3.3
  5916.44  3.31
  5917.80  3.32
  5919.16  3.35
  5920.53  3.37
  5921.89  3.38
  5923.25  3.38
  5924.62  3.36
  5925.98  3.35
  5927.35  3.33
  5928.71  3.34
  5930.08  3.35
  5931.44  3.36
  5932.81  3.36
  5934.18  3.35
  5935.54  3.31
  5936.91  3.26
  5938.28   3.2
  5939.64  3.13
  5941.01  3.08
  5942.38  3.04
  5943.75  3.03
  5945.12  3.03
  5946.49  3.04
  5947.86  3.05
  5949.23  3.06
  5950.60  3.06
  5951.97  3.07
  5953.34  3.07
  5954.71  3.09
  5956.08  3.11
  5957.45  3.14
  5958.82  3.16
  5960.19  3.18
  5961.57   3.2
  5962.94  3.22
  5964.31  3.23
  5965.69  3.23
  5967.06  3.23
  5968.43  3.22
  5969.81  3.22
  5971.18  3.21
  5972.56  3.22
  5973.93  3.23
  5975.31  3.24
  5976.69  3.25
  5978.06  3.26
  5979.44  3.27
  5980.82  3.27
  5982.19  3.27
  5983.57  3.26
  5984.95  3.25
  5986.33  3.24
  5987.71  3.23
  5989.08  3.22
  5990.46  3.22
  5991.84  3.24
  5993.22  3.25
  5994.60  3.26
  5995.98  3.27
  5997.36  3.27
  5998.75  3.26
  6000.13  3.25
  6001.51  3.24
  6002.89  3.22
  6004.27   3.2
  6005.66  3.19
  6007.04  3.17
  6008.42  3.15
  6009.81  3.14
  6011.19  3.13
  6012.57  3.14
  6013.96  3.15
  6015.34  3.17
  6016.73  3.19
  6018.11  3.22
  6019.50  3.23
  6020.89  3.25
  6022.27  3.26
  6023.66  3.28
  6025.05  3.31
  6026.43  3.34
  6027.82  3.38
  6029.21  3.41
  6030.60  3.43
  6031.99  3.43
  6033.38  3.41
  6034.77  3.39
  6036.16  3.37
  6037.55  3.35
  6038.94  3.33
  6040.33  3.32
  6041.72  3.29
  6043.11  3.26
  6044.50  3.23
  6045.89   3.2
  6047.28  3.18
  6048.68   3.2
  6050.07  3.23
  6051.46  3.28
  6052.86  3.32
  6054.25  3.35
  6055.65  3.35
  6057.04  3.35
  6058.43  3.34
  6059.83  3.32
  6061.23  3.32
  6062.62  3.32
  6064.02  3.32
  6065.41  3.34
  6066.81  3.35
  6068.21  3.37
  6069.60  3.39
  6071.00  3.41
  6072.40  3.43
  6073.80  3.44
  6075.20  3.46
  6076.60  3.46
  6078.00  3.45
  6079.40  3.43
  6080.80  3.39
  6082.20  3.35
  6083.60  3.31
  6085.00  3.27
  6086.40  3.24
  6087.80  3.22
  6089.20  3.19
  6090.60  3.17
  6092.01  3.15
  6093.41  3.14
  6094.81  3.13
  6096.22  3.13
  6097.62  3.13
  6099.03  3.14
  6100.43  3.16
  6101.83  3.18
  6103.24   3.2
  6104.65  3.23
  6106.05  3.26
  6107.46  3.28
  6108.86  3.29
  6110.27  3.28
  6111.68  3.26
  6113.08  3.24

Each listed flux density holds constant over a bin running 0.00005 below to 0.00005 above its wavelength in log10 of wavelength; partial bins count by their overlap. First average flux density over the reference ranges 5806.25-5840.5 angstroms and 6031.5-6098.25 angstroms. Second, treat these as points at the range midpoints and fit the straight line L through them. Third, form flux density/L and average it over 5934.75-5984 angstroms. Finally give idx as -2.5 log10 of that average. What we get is 0.06 mag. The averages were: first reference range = 3.38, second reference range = 3.31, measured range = 3.17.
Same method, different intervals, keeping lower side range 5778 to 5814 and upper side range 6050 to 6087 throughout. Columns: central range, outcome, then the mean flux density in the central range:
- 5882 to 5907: 0.06 mag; 3.16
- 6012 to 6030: 0.03 mag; 3.26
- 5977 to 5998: 0.03 mag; 3.25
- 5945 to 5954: 0.10 mag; 3.06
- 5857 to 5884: -0.01 mag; 3.39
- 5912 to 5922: 0.01 mag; 3.33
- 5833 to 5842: -0.02 mag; 3.41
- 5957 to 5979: 0.05 mag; 3.22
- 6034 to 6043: 0.01 mag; 3.34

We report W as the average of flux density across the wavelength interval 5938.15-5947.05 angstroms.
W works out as 3.07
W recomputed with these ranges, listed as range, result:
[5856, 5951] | 3.27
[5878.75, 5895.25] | 3.16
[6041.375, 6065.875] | 3.29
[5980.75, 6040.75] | 3.26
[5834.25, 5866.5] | 3.38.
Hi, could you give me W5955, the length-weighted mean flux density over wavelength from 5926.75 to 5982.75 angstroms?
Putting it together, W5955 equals 3.19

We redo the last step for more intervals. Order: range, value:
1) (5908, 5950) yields 3.26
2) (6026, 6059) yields 3.32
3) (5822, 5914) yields 3.32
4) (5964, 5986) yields 3.24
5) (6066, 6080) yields 3.42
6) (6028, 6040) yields 3.39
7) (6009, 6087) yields 3.31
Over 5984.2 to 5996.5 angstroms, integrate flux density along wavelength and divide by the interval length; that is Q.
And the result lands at 3.24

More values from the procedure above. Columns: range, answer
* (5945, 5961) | 3.09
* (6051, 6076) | 3.36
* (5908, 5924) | 3.35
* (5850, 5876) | 3.38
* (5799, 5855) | 3.38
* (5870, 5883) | 3.43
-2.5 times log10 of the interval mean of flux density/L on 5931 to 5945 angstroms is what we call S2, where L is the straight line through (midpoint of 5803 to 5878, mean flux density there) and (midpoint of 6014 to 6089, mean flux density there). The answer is 0.05 mag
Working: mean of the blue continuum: 3.39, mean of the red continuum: 3.32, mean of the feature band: 3.2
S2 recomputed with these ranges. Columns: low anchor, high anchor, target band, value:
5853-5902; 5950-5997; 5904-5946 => -0.02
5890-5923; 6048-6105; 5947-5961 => 0.06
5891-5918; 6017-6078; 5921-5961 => 0.02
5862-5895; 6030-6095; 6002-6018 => 0.05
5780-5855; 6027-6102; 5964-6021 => 0.03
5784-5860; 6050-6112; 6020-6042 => -0.01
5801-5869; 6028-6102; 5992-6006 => 0.03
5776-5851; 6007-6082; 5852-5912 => 0.02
